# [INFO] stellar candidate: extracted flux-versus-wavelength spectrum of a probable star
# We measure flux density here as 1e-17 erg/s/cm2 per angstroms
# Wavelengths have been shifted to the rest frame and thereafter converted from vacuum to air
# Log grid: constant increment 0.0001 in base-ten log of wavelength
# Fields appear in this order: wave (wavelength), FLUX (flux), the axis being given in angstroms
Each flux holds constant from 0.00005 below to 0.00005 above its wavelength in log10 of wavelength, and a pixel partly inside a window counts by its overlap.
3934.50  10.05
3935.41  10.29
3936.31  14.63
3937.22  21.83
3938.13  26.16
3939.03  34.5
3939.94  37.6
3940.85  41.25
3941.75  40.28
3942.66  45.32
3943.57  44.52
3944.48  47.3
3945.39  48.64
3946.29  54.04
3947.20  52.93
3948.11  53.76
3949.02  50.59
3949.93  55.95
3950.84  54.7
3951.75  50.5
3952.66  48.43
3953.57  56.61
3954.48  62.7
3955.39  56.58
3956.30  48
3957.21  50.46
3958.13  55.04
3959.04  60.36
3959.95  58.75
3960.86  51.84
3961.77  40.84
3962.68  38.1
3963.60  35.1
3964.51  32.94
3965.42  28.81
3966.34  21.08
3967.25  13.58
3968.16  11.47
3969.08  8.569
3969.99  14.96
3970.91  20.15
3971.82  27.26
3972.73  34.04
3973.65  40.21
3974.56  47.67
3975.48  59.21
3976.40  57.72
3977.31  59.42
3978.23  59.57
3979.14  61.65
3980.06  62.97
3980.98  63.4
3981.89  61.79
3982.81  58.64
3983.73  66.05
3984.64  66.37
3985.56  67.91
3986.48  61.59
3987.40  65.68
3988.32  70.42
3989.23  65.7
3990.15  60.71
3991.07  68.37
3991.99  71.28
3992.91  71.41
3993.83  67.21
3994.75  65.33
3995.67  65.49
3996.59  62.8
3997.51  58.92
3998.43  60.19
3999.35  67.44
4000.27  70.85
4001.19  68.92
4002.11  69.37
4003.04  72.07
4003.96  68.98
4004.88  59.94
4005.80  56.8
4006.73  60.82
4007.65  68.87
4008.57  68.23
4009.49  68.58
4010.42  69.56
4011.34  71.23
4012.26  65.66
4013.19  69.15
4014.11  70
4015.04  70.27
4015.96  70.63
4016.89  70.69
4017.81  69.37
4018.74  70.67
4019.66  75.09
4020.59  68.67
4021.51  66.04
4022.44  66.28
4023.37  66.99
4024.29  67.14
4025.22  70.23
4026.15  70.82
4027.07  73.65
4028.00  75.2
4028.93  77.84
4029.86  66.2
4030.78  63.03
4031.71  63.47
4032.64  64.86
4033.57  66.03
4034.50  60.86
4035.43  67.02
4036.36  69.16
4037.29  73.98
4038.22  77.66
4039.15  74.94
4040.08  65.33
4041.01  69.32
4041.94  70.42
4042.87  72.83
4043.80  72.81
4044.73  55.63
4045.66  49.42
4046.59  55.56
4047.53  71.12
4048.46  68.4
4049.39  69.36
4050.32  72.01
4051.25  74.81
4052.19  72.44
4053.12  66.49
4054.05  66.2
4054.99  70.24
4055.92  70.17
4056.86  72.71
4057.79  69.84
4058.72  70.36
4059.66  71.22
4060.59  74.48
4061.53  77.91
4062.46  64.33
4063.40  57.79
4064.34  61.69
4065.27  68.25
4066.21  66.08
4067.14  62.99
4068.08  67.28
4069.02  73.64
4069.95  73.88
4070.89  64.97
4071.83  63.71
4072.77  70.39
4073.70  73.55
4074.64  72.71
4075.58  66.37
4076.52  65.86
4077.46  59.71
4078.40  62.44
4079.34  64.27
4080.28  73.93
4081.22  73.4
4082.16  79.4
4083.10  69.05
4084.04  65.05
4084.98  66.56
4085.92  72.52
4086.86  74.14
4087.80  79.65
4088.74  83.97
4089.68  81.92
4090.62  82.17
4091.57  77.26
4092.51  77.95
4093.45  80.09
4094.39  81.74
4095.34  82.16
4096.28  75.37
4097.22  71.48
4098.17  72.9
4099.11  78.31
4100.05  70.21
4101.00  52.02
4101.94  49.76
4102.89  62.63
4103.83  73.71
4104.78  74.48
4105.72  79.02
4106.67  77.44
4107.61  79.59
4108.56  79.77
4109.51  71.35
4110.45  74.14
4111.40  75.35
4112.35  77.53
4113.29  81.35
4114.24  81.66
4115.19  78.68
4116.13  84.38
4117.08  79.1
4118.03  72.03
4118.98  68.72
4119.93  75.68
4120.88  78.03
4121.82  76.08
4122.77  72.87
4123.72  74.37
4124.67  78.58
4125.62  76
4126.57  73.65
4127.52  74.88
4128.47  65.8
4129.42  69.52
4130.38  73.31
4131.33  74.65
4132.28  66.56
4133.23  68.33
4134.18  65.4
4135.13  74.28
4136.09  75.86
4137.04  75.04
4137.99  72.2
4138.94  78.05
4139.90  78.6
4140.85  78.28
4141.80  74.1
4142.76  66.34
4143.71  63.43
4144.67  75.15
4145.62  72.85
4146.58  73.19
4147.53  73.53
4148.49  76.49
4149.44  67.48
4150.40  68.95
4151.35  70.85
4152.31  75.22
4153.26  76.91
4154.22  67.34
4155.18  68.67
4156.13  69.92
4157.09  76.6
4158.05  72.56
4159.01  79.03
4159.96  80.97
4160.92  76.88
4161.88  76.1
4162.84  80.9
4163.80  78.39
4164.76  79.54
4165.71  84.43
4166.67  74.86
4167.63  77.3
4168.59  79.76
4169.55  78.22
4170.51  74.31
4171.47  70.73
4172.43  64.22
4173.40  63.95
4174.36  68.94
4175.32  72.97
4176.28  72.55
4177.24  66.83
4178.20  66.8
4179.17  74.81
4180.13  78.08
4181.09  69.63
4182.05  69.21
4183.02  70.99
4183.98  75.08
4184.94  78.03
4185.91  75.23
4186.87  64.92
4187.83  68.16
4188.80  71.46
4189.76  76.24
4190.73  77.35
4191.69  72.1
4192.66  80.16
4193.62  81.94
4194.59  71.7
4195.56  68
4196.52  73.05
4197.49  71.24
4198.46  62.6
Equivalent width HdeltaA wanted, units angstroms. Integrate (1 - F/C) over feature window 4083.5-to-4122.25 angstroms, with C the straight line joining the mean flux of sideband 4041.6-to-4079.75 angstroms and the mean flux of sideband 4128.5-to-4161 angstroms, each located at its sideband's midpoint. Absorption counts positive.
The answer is -2.7 angstroms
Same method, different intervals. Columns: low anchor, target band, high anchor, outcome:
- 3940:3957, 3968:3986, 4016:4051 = 2.8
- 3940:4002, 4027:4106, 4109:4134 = -4.4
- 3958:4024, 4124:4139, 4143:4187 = -0.5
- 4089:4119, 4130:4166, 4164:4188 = 0.0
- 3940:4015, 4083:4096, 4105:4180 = -1.7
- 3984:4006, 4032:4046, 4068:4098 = 0.4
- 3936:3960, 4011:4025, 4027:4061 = -1.4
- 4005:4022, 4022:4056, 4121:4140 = 0.5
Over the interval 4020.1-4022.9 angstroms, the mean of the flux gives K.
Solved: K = 67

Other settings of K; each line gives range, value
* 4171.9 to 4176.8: 68.5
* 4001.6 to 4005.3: 67.6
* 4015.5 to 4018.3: 70.2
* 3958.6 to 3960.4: 59.6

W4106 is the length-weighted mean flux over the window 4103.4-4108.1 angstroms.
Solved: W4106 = 76.8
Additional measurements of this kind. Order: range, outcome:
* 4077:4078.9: 61.1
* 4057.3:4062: 72.9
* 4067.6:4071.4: 69.8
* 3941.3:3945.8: 45.1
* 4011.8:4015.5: 68.7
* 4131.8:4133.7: 67.6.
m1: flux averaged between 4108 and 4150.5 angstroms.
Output 74.1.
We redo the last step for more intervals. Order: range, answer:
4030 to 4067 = 67.9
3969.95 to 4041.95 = 64.5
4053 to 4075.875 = 68.7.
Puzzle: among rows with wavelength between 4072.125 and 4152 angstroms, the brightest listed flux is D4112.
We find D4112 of 84.38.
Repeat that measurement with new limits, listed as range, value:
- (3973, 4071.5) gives 77.91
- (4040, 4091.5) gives 83.97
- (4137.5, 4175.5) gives 84.43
